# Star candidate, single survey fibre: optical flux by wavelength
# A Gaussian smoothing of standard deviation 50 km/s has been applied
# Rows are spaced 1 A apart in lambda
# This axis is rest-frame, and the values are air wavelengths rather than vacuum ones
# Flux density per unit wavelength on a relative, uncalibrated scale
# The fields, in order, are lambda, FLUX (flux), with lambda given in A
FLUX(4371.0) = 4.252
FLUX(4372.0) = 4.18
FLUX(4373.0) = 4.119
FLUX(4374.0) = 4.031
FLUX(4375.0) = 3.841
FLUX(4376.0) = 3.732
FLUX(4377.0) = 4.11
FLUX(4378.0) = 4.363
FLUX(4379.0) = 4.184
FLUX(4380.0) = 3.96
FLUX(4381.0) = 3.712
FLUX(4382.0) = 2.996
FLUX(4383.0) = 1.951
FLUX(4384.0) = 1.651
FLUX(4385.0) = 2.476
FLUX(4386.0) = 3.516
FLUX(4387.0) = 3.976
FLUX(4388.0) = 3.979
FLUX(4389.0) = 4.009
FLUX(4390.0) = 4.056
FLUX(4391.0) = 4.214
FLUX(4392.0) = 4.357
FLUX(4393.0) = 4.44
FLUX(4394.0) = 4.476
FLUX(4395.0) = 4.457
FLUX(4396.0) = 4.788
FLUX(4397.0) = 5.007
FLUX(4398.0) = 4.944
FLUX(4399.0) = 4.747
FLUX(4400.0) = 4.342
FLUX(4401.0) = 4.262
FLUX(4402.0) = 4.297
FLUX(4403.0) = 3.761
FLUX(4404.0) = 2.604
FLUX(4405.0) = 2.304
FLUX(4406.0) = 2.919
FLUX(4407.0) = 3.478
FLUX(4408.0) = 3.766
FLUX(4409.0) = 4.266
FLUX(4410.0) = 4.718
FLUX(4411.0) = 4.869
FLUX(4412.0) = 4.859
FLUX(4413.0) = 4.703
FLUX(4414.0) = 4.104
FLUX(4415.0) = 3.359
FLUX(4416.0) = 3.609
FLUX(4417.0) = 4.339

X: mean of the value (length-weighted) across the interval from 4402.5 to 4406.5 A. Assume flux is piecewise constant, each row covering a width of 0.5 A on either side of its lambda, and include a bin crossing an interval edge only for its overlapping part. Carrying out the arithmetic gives 2.9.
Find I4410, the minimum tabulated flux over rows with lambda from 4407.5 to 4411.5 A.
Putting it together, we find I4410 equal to 3.766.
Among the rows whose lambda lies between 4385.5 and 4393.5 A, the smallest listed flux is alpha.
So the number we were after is 3.516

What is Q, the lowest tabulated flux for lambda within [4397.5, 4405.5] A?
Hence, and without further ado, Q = 2.304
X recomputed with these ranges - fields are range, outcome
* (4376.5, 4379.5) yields 4.22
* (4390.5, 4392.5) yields 4.29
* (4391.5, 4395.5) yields 4.43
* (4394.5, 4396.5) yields 4.62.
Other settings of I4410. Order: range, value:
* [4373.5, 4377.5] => 3.732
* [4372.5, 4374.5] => 4.031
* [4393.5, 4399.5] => 4.457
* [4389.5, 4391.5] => 4.056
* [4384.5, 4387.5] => 2.476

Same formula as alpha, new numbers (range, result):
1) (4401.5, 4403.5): 3.761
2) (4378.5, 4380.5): 3.96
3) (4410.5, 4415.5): 3.359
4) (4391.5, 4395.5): 4.357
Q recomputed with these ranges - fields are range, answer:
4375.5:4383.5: 1.951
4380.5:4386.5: 1.651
